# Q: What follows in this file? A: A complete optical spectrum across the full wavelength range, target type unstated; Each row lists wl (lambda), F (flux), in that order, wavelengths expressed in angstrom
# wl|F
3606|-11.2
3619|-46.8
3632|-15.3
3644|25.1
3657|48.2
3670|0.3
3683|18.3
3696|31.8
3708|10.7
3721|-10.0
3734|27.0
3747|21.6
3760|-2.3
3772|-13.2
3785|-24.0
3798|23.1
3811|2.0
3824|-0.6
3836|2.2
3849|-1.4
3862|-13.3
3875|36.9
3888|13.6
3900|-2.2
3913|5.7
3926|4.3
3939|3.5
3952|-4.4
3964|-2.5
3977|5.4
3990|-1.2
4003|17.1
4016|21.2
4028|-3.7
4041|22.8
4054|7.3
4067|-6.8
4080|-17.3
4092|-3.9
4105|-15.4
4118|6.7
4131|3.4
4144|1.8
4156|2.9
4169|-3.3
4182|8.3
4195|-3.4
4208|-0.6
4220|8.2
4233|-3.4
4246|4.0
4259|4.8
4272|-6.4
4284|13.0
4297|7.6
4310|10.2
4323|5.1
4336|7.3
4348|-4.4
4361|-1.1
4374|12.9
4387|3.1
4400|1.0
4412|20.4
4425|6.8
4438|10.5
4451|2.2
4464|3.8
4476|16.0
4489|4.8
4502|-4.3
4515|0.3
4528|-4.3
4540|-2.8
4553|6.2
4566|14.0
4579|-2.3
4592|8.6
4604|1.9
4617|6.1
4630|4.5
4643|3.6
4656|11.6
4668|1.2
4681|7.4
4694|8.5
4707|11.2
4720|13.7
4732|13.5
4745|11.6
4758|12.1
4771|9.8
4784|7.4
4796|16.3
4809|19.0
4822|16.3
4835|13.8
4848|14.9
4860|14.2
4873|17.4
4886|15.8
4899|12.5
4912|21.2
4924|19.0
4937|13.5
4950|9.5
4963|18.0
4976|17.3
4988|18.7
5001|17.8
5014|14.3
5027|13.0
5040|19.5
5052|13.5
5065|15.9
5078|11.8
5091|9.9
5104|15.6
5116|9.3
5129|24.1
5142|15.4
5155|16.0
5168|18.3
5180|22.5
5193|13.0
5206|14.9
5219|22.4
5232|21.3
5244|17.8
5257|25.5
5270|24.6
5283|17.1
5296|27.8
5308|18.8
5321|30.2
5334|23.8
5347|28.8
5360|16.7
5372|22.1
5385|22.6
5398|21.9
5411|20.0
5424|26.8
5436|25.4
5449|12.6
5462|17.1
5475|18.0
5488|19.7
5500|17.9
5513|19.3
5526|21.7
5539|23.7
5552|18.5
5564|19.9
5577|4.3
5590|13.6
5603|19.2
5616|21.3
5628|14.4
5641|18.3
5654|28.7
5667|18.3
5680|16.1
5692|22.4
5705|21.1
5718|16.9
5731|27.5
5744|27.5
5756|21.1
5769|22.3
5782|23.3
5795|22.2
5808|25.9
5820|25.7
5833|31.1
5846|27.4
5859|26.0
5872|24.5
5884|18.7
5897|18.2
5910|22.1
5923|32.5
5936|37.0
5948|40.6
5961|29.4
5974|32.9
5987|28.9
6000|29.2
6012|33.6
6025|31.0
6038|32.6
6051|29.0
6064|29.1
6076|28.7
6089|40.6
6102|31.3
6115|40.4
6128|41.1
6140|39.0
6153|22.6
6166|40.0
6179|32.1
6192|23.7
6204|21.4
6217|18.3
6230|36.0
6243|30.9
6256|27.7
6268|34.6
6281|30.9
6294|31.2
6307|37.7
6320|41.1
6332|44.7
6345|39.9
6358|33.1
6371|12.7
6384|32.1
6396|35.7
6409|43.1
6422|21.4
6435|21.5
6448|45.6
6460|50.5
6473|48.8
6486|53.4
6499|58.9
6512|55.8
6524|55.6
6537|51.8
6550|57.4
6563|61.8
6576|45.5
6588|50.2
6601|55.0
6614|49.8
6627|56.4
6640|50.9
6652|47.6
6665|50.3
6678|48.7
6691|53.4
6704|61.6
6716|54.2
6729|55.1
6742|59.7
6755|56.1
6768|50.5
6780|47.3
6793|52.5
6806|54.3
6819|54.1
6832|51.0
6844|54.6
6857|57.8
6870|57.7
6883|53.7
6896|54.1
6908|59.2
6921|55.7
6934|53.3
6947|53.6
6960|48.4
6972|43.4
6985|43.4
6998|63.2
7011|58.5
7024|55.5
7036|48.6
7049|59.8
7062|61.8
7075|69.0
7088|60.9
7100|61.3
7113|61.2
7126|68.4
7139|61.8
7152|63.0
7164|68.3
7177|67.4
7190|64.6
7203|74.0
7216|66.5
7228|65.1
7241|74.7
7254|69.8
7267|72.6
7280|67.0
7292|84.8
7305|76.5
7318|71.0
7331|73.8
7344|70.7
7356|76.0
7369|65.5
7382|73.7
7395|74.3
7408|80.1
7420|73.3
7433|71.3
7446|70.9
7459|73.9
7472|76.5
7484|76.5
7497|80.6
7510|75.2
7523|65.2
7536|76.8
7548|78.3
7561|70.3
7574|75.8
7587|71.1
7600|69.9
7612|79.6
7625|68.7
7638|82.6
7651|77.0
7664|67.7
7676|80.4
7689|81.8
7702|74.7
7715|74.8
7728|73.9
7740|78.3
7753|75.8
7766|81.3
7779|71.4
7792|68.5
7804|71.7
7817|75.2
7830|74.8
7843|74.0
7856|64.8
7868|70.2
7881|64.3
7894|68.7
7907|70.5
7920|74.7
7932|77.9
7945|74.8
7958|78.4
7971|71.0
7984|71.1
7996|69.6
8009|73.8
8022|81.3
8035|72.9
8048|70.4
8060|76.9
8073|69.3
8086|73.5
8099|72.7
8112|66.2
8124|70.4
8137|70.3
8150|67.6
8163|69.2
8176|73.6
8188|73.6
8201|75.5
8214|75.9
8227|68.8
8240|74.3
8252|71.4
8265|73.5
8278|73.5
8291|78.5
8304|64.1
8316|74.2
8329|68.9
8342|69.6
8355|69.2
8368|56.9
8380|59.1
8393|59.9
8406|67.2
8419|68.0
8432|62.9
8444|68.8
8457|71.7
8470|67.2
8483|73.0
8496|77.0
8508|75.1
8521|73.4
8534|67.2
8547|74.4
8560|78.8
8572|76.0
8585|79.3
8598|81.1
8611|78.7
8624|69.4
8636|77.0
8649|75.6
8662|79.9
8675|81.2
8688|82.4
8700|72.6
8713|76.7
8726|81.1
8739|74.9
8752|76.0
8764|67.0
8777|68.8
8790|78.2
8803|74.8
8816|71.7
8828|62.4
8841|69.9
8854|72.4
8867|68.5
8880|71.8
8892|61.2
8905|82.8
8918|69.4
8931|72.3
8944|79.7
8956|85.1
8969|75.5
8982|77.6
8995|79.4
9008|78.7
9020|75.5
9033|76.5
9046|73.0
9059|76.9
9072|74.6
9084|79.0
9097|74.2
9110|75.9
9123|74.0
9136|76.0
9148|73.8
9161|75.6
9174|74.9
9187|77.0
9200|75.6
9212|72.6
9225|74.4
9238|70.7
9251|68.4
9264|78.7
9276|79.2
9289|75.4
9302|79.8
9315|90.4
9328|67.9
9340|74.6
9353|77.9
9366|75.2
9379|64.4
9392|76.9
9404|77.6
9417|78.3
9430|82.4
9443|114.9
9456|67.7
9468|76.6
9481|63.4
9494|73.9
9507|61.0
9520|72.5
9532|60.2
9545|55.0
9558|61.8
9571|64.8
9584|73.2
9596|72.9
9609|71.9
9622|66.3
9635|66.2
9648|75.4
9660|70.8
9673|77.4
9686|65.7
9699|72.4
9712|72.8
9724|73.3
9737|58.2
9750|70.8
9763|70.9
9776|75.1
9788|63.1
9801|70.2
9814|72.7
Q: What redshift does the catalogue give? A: 0.62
